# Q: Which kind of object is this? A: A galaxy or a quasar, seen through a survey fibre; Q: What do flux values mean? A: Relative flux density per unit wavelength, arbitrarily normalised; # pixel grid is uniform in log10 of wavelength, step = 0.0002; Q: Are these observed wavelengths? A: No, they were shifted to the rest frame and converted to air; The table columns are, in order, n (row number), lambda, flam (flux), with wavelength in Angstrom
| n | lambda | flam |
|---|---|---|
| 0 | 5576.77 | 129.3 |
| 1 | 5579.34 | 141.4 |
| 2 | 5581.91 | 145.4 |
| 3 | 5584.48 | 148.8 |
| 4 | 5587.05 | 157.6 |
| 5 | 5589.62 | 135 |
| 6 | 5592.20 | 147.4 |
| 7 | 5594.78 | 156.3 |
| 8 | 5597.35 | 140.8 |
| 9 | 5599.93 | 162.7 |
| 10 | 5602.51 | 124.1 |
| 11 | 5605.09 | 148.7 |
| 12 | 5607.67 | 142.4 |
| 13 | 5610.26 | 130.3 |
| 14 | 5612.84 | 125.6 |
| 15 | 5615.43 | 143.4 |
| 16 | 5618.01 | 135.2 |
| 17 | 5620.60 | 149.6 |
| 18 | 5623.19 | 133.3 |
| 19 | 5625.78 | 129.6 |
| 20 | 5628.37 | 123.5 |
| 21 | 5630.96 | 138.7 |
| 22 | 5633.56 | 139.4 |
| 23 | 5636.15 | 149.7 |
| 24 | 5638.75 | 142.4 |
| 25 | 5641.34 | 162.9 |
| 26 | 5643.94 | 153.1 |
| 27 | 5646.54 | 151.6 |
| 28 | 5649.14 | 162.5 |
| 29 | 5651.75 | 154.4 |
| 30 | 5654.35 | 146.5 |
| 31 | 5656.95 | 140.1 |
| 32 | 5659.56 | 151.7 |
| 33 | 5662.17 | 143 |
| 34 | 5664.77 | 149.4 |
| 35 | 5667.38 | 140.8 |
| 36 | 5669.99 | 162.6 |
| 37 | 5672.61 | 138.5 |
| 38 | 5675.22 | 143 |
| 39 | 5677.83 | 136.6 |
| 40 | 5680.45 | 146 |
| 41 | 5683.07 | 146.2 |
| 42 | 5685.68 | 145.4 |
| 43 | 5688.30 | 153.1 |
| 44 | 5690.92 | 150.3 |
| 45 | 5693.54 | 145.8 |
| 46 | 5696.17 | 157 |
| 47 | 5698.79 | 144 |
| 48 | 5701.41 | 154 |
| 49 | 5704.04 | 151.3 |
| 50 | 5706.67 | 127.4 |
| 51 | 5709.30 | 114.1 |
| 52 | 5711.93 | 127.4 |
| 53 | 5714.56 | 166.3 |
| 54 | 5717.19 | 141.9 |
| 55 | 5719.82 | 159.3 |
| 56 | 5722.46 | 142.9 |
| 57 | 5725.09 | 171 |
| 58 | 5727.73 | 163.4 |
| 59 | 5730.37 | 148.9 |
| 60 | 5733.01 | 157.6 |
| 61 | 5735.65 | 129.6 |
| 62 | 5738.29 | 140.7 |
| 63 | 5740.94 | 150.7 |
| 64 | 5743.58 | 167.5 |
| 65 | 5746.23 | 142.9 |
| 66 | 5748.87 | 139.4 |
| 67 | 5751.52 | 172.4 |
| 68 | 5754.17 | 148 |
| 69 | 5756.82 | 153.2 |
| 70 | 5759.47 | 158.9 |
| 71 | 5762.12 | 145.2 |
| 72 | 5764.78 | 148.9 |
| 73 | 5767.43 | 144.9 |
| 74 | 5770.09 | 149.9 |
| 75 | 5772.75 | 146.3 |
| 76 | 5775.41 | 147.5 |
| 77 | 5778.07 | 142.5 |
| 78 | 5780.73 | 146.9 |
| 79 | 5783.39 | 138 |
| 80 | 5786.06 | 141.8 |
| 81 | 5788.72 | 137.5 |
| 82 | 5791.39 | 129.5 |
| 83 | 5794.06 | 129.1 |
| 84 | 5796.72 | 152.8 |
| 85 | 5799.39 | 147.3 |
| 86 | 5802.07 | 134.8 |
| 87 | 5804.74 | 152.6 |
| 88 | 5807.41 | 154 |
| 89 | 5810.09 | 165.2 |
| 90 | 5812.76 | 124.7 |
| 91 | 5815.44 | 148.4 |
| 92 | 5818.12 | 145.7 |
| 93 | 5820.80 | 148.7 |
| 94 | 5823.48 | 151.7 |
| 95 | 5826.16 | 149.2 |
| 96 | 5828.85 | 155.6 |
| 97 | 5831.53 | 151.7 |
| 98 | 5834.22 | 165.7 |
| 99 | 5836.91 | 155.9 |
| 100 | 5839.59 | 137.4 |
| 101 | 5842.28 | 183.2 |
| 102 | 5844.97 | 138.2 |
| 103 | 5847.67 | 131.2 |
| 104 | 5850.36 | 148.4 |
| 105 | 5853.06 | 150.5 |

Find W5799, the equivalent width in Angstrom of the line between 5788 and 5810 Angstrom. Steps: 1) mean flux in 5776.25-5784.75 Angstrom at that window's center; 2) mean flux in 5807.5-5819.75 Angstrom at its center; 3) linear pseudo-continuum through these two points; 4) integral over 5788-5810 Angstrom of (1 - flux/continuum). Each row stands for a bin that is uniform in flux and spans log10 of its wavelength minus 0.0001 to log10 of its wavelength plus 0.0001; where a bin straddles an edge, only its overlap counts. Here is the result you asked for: 0.2 Angstrom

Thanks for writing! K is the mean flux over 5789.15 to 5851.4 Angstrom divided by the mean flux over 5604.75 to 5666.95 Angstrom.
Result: 1.03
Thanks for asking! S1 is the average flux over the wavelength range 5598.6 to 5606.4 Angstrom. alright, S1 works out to 145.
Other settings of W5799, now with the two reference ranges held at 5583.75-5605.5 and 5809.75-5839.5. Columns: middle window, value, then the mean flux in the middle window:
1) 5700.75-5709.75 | 0.7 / 137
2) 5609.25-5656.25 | 1.4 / 143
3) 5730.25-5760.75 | -0.4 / 151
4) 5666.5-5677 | 0.1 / 146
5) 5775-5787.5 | 0.5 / 143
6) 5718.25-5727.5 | -0.6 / 158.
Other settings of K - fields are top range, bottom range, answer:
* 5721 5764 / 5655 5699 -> 1.04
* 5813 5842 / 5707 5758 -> 1.02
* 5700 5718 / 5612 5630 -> 1.04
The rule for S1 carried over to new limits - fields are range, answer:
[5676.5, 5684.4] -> 143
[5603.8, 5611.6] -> 140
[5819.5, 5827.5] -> 150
